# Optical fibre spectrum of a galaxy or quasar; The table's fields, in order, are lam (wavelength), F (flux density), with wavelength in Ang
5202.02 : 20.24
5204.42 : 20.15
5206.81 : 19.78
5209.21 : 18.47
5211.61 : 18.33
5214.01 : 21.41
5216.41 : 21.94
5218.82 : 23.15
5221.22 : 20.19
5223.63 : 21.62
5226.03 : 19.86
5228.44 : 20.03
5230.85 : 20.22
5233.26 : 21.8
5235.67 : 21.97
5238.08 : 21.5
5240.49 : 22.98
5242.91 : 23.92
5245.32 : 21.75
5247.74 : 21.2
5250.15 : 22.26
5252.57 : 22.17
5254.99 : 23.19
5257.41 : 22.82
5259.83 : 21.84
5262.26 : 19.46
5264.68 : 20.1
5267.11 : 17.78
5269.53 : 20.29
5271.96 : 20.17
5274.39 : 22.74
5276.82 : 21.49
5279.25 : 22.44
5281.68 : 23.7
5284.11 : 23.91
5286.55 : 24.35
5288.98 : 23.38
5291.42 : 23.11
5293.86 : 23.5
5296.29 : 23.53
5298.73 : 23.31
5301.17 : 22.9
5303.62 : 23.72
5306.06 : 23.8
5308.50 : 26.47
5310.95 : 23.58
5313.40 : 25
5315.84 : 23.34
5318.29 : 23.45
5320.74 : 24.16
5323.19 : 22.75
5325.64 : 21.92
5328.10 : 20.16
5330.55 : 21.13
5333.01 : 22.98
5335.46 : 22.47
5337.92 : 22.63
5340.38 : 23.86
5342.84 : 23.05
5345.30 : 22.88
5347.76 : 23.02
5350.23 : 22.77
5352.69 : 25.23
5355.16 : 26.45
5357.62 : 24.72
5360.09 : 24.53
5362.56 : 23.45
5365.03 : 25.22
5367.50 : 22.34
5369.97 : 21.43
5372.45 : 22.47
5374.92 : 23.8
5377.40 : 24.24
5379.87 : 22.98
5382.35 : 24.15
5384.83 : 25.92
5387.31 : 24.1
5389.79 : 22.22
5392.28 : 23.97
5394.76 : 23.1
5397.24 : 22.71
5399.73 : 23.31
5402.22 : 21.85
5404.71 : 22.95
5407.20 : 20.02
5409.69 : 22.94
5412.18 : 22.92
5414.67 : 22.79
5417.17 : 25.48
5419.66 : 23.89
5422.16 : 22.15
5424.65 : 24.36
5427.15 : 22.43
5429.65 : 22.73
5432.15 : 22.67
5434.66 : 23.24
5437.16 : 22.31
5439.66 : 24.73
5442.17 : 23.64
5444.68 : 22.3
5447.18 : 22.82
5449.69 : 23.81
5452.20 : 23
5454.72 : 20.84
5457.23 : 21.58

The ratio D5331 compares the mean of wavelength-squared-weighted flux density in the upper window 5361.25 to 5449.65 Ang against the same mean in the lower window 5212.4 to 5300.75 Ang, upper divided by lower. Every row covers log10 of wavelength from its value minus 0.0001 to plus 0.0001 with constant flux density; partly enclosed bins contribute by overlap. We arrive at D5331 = 1.1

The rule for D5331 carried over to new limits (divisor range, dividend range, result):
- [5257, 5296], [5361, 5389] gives 1.12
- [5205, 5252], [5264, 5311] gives 1.10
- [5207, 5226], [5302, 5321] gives 1.21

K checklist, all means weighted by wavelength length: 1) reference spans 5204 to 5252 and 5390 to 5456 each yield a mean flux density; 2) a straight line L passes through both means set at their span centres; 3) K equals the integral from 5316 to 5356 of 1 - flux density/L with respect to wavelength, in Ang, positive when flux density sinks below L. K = -1.6 Ang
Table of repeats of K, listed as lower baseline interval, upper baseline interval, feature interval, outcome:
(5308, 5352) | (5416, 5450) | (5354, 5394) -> -1.2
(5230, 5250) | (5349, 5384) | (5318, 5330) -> 0.5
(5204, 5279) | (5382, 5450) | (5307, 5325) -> -1.7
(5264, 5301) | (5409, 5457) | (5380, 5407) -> -0.5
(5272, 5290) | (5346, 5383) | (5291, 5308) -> -0.3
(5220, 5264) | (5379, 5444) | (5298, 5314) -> -1.4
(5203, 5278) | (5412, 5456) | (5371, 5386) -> -0.9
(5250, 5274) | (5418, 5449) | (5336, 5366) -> -2.5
